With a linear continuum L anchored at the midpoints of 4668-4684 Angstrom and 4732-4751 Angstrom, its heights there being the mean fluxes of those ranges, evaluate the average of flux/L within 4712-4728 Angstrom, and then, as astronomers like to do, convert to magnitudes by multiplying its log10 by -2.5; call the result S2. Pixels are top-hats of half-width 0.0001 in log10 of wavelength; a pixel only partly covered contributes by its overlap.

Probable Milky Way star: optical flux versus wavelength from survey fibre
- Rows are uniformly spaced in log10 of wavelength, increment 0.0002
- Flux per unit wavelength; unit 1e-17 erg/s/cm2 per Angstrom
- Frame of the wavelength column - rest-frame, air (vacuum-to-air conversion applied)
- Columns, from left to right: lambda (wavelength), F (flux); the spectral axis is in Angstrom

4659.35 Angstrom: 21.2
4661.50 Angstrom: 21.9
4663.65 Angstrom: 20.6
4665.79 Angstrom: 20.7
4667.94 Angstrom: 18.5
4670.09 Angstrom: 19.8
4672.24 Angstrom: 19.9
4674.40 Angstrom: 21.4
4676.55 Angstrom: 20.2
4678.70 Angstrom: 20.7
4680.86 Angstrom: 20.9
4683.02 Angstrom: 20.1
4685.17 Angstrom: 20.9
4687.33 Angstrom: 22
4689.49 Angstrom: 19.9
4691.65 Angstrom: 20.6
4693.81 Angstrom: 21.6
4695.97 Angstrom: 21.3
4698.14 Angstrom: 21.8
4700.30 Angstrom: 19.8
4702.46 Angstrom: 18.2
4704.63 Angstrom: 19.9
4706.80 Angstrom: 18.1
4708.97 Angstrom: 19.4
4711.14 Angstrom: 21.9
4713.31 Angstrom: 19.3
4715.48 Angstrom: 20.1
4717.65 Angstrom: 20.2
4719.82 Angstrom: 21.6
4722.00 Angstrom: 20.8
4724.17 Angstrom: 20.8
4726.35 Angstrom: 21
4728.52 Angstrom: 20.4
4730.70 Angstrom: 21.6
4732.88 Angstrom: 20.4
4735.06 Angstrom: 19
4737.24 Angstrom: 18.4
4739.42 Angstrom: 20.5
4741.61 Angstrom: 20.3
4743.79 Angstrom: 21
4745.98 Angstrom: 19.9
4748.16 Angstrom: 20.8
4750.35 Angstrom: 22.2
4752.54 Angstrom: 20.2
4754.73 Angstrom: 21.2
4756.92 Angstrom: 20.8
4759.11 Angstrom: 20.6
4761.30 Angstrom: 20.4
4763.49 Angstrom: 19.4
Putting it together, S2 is -0.017 mag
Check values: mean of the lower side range 20.3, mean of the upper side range 20.2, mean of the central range 20.6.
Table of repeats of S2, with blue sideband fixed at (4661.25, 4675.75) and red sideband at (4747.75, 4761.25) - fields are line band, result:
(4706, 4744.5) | 0.023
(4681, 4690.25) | -0.018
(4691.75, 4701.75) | -0.024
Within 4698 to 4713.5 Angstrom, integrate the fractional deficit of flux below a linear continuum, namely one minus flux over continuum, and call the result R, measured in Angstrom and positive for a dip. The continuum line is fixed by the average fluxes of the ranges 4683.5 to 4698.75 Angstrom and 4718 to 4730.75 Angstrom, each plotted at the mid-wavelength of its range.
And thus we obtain 1.0 Angstrom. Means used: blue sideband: 21.1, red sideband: 20.9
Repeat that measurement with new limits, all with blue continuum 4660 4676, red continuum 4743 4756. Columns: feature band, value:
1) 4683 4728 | 0.38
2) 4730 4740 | 0.43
